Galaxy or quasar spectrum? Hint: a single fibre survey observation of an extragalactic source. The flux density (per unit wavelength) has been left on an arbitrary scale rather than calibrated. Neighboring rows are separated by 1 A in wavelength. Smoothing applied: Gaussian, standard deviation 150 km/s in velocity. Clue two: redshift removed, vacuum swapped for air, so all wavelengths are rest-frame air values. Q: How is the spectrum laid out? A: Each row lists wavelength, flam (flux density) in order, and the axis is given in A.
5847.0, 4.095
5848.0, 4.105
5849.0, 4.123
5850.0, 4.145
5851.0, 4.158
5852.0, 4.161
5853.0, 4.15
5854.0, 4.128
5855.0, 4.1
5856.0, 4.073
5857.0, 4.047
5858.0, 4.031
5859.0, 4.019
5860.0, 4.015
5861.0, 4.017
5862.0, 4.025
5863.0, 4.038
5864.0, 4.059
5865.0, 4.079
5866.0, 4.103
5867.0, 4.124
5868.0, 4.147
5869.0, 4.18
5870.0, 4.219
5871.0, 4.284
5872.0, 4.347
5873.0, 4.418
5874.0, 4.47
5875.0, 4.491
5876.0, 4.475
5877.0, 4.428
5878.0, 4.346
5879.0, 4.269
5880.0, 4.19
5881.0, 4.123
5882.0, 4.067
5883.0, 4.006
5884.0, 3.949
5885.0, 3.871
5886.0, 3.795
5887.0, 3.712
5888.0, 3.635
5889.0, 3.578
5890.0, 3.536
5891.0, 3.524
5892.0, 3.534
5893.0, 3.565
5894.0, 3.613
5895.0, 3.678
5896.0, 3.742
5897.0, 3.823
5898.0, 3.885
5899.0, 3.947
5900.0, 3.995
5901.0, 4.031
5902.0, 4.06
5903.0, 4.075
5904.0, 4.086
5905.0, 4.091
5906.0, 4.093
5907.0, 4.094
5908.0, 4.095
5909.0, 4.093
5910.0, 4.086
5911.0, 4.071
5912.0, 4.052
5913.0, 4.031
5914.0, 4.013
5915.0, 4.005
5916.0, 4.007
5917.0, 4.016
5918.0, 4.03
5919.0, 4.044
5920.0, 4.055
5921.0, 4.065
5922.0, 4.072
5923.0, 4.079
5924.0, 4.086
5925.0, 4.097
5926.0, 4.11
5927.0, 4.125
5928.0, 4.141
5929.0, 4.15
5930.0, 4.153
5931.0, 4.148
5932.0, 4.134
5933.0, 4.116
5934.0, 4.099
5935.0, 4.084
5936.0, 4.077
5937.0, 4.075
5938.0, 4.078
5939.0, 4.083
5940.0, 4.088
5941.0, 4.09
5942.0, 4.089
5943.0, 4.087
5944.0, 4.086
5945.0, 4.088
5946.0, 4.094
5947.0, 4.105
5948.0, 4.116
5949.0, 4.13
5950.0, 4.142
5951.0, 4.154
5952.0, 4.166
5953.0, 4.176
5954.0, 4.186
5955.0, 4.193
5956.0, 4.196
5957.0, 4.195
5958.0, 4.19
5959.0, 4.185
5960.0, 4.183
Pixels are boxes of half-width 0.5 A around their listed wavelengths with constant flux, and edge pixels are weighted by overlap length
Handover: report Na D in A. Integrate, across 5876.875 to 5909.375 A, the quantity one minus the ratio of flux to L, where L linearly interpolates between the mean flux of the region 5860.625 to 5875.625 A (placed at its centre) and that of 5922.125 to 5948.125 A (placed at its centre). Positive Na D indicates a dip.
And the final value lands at 1.9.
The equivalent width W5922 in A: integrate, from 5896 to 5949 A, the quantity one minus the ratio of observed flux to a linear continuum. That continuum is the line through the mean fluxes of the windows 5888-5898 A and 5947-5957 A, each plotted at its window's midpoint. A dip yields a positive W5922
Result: -2.3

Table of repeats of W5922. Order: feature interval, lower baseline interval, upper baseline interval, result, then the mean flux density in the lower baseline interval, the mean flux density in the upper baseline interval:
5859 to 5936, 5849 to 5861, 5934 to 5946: 0.9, 4.09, 4.09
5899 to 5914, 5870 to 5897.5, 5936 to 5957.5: -0.1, 3.98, 4.12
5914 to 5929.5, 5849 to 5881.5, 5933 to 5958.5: 0.3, 4.18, 4.12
